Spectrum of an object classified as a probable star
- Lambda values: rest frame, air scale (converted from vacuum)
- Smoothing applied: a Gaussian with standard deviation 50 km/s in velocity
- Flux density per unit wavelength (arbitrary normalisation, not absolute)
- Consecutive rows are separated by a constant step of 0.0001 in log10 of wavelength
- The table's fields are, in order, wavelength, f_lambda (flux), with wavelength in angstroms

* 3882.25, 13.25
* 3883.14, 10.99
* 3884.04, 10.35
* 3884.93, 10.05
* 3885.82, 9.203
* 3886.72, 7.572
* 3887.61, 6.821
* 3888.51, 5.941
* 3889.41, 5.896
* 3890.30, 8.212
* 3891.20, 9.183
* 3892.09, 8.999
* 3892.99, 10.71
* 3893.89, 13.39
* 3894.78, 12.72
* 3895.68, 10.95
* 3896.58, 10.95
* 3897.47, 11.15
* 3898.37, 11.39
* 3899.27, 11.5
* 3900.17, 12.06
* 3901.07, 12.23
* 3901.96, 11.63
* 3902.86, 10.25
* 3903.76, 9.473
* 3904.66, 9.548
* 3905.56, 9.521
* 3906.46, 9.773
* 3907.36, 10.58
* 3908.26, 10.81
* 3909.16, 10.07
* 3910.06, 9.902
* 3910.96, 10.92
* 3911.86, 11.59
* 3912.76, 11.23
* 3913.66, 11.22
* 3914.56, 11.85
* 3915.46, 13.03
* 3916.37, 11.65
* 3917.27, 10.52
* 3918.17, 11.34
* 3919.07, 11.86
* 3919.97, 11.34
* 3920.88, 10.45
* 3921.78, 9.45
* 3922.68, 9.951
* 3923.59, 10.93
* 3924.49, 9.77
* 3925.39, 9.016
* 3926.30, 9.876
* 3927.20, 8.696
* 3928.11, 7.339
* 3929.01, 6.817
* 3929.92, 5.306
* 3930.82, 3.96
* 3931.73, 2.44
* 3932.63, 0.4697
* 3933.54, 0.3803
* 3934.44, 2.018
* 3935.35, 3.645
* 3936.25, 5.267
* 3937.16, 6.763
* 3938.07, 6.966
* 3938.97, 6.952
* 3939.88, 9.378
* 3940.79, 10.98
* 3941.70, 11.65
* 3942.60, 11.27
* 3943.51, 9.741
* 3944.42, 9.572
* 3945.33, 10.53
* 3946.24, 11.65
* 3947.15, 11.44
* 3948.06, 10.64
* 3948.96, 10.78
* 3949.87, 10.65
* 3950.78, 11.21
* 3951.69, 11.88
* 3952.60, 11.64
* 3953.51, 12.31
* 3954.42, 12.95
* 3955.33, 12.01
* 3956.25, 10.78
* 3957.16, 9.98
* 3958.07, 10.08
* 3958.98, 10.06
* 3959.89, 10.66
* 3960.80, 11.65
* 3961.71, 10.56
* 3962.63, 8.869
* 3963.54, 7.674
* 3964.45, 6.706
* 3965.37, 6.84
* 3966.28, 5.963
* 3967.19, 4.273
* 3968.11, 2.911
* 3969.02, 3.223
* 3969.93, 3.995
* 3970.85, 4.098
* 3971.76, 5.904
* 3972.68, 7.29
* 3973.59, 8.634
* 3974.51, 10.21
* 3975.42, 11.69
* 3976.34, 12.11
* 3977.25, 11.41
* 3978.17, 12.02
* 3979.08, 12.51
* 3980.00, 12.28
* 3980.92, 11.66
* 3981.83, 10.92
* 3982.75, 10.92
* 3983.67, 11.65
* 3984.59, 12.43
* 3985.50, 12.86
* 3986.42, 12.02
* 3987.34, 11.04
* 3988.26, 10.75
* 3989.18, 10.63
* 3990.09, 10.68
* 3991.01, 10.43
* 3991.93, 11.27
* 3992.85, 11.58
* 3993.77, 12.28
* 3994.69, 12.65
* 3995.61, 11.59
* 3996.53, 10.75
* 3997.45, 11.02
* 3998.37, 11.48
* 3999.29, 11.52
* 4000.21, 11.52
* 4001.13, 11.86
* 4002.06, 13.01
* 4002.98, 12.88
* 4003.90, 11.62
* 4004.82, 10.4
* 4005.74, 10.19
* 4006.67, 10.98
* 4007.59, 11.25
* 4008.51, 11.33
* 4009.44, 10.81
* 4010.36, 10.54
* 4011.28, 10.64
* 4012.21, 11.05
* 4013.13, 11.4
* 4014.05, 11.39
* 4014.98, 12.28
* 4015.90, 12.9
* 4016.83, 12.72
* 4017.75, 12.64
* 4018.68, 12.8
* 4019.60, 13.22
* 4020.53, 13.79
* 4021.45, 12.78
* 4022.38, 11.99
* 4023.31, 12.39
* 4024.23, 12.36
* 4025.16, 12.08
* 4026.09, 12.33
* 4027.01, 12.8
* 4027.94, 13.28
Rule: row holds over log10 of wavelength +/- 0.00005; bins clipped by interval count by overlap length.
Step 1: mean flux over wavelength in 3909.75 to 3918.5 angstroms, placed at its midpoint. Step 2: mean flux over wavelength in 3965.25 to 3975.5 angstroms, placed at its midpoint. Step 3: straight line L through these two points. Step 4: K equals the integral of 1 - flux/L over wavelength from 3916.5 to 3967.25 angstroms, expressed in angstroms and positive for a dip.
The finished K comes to -2.8 angstroms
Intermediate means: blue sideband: 11.3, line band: 8.91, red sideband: 6.04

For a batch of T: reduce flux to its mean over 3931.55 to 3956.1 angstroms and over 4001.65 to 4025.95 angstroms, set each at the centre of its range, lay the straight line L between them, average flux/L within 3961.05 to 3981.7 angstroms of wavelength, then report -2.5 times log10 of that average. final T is 0.21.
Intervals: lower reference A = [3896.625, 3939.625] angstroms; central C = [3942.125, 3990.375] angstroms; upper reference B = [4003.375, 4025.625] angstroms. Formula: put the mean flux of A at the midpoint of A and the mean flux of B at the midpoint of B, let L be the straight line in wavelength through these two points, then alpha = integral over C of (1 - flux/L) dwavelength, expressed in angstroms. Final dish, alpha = 2.18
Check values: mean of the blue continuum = 9.01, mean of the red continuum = 11.8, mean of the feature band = 9.93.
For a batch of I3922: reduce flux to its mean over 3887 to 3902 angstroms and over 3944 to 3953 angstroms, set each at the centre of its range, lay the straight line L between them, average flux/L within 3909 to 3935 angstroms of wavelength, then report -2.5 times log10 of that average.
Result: 0.209 mag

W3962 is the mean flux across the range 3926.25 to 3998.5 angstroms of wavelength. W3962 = 9.22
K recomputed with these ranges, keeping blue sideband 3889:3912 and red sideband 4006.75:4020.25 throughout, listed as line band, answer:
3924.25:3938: 6.87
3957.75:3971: 4.73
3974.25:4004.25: -0.28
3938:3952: 0.78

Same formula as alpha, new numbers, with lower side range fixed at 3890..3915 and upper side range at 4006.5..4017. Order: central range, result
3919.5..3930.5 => 1.9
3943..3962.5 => 0.2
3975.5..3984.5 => -0.4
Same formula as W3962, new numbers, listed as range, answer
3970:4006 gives 11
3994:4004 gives 11.8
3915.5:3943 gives 7.95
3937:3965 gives 10.3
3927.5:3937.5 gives 4.08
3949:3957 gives 11.6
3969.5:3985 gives 9.98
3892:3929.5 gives 10.6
